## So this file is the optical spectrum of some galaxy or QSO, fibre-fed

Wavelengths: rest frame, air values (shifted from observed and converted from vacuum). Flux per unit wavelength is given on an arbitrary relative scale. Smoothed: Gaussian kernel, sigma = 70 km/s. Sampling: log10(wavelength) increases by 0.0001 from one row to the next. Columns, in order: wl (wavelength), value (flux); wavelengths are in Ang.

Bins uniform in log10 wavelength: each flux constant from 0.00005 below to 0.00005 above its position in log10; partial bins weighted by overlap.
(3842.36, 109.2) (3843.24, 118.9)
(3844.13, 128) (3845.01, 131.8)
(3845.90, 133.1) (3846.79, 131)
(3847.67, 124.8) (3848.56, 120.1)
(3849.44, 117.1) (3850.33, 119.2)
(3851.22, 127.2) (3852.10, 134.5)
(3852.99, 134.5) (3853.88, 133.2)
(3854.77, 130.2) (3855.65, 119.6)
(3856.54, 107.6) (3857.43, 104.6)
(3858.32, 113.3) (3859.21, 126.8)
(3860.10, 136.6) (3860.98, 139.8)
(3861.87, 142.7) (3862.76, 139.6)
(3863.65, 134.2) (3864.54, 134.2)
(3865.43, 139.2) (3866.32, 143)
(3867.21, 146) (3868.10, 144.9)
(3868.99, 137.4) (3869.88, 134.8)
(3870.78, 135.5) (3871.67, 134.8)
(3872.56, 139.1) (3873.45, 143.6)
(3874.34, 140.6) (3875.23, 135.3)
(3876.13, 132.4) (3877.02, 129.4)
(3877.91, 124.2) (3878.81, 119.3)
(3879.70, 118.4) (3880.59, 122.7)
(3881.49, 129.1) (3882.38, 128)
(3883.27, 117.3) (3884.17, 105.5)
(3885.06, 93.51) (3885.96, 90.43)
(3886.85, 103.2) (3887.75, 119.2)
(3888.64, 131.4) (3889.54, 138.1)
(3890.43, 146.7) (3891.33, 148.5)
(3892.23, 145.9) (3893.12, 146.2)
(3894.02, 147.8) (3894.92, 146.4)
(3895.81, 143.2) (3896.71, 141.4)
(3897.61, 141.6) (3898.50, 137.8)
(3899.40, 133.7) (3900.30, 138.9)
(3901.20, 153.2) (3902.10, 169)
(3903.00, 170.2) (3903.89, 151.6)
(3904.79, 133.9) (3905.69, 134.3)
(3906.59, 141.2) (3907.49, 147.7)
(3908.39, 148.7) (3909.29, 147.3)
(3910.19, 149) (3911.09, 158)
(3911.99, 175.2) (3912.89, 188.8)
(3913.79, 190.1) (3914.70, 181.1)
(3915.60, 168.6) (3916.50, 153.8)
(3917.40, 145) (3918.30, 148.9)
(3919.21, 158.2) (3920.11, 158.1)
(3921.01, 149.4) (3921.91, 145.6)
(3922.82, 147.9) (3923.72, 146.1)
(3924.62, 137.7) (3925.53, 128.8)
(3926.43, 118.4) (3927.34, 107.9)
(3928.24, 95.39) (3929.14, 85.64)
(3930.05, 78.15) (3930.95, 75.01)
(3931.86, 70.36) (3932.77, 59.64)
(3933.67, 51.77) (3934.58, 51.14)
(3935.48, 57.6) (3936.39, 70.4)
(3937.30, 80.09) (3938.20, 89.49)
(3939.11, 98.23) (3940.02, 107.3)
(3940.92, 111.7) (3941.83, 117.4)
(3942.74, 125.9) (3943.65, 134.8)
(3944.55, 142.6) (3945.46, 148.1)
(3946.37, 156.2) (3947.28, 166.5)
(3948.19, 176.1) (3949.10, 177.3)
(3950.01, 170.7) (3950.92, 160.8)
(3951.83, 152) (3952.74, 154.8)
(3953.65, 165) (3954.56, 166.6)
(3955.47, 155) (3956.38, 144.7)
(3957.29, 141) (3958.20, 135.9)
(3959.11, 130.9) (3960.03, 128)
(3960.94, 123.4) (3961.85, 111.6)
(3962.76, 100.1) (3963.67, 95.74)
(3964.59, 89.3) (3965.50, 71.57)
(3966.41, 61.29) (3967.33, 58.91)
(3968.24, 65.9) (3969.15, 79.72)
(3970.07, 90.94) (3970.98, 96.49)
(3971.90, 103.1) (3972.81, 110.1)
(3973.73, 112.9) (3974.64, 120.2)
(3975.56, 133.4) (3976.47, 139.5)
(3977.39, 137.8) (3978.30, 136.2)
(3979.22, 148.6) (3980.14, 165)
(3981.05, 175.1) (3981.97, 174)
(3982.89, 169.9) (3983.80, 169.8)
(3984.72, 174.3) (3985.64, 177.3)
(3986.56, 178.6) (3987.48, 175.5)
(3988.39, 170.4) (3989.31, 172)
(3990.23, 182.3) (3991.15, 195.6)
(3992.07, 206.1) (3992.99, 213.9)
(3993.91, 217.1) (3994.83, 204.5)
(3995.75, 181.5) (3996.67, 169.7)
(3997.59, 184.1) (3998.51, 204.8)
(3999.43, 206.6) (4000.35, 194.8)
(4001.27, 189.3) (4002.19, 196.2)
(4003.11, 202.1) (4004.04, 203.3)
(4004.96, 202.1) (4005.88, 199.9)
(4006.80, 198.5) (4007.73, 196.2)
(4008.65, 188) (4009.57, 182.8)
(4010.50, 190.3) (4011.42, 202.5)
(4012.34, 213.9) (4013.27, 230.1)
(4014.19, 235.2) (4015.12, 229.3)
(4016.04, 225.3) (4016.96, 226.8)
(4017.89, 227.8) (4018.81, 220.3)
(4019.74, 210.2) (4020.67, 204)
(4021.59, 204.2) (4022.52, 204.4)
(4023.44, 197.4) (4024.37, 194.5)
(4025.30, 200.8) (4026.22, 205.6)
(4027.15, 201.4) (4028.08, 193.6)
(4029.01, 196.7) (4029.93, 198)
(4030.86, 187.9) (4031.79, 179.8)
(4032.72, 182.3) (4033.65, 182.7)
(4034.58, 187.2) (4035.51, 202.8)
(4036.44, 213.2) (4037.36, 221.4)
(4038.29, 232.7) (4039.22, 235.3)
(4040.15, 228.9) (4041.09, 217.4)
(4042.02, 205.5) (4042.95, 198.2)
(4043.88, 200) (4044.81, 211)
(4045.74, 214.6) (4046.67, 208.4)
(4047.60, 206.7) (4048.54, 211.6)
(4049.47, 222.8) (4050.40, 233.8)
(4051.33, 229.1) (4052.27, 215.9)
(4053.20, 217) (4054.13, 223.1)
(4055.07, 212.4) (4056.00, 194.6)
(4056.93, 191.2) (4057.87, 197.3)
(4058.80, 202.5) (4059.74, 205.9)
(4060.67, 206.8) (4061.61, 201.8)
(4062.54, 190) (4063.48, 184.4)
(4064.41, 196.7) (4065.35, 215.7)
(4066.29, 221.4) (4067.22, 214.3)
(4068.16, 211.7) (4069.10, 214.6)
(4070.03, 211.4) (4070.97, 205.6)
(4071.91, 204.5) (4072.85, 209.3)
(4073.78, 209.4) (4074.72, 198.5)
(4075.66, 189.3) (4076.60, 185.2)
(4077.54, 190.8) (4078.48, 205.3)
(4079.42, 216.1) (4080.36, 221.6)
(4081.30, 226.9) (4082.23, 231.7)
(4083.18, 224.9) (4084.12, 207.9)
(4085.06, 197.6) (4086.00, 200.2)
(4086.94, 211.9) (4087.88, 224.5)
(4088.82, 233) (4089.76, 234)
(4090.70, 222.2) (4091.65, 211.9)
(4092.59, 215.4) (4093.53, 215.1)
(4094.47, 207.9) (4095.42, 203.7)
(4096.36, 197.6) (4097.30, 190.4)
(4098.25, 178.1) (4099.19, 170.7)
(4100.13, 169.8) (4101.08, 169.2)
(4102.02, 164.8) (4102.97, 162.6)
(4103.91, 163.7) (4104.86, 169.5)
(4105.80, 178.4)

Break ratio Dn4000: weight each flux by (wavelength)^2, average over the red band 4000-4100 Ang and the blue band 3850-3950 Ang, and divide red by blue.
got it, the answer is 1.7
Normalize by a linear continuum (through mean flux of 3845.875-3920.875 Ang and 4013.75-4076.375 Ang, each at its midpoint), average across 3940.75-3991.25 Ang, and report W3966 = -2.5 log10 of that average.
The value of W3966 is 0.25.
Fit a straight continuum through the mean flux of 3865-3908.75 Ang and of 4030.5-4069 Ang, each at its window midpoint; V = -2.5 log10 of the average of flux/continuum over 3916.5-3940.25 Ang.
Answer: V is 0.39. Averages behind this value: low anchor 136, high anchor 208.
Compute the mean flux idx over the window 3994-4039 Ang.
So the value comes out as 203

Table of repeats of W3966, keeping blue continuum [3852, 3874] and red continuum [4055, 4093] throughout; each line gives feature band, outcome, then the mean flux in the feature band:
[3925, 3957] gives 0.34 mag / 119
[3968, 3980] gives 0.44 mag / 116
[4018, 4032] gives -0.06 mag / 201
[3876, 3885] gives 0.15 mag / 121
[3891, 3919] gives -0.03 mag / 153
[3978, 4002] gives -0.02 mag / 183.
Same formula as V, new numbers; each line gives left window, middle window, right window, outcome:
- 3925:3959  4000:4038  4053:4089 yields -0.181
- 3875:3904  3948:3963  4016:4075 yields 0.122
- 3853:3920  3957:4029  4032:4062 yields 0.112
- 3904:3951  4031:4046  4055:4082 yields -0.096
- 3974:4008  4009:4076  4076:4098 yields -0.060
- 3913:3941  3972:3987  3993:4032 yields 0.133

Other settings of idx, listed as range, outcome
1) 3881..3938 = 130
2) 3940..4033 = 167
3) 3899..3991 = 133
